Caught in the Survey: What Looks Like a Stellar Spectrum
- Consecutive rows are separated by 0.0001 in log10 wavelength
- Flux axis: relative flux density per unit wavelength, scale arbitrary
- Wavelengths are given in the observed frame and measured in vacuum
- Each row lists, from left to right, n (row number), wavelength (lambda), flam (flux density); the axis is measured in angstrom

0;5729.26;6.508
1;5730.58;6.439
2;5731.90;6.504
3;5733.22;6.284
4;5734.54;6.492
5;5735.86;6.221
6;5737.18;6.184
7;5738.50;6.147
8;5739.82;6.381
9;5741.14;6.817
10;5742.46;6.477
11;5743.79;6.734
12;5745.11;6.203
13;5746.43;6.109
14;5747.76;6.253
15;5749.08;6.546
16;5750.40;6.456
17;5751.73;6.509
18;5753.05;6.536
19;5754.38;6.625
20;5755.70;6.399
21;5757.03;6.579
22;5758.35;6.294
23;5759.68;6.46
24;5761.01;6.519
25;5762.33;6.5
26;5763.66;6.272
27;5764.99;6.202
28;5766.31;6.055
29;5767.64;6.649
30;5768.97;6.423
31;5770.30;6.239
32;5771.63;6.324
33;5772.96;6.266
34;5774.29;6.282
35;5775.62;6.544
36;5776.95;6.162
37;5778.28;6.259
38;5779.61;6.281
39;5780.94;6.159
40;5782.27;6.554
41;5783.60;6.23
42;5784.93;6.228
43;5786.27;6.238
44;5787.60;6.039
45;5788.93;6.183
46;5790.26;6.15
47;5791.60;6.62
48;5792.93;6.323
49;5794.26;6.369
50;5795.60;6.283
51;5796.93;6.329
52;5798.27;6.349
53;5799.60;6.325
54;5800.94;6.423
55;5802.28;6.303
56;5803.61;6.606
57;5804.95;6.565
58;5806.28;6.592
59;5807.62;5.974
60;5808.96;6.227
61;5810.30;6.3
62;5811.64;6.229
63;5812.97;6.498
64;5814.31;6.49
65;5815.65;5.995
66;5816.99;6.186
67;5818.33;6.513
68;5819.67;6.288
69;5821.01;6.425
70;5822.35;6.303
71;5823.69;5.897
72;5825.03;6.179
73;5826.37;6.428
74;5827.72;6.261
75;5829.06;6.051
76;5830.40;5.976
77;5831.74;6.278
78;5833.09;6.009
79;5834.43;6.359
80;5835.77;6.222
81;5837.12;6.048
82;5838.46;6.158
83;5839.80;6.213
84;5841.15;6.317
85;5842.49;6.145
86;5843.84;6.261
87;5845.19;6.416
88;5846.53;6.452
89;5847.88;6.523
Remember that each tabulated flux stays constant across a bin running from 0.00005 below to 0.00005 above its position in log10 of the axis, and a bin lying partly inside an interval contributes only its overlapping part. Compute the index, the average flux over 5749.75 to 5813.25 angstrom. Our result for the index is 6.35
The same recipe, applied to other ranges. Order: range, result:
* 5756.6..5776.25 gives 6.37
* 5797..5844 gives 6.27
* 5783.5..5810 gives 6.32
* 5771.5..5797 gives 6.29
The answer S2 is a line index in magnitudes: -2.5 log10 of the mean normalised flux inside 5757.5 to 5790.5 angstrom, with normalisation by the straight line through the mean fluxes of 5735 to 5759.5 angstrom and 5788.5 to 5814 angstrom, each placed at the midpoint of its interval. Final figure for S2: 0.01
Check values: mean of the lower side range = 6.42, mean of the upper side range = 6.35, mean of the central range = 6.31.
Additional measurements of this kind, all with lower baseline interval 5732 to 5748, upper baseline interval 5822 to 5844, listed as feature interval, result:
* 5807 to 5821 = -0.01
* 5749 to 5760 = -0.03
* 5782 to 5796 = 0.00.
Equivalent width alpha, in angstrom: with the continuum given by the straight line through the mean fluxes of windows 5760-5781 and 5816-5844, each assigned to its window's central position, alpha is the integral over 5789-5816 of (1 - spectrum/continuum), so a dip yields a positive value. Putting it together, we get -0.36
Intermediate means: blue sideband 6.33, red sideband 6.21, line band 6.35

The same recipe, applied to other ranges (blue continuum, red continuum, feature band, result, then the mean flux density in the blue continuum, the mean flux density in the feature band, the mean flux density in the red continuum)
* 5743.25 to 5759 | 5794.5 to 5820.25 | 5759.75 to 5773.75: 0.1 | 6.44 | 6.35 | 6.34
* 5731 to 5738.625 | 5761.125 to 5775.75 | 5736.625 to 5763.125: -0.4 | 6.32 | 6.44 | 6.34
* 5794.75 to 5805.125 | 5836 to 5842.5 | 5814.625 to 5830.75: 0.1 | 6.39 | 6.22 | 6.18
